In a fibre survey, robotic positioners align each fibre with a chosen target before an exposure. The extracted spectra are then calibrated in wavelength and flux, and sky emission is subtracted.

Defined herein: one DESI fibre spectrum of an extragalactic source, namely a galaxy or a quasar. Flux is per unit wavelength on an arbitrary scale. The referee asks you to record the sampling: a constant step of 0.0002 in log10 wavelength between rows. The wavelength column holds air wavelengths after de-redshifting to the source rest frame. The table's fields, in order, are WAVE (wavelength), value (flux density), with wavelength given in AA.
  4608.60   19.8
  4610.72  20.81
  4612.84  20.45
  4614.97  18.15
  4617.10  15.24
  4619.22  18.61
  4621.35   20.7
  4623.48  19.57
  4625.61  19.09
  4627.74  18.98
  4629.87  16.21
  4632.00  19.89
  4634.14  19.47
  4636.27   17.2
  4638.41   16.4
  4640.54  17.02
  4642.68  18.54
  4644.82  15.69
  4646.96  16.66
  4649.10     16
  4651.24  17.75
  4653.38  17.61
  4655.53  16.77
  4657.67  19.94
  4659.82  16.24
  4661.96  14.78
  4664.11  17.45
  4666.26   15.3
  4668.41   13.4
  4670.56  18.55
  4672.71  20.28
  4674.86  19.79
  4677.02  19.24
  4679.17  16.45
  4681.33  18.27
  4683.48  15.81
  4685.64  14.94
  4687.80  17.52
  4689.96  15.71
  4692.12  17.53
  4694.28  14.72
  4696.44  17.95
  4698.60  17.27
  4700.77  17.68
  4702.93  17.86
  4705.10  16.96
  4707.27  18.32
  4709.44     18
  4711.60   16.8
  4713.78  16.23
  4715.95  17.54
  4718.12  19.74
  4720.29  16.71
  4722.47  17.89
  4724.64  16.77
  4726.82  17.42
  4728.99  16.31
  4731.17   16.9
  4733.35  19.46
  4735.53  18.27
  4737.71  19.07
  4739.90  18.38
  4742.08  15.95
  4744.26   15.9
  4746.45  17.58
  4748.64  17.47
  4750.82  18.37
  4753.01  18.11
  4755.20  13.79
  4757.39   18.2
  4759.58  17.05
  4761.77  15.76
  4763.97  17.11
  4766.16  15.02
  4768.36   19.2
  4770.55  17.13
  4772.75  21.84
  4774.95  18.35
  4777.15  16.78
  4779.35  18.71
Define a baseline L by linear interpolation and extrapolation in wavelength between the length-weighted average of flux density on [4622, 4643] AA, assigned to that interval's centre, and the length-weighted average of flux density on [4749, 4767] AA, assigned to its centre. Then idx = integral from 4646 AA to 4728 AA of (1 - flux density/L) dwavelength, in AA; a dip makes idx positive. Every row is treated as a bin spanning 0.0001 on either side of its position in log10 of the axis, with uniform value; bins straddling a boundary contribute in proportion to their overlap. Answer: 1.8 AA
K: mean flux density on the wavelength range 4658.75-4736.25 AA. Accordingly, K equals 17.2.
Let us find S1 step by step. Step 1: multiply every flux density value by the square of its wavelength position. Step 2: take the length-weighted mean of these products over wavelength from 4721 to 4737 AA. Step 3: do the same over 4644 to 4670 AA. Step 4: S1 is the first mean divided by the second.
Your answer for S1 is 1.1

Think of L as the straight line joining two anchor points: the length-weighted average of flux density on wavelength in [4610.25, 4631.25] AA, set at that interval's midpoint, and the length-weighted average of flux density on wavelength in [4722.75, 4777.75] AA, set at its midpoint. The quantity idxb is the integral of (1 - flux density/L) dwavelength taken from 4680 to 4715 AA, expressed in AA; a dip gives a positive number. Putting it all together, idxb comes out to 1.96 AA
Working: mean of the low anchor 18.7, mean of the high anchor 17.5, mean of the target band 17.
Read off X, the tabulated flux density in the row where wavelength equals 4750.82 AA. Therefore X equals 18.37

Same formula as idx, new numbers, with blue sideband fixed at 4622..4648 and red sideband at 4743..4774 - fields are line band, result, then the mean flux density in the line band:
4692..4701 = 0.37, 16.9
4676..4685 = 0.20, 17.3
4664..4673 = 0.56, 16.7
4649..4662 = 0.42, 17.3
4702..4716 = 0.16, 17.4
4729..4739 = -0.43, 18.2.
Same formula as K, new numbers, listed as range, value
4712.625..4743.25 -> 17.6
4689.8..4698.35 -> 16.7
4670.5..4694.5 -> 17.4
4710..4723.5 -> 17.5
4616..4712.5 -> 17.4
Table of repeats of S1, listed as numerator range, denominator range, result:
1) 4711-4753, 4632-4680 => 1.04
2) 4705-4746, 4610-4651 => 1.01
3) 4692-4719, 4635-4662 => 1.04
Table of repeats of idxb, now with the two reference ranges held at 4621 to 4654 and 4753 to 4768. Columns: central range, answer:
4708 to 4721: -0.44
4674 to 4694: 0.24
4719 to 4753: -1.63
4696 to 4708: -0.36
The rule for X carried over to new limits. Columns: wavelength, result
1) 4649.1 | 16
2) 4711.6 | 16.8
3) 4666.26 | 15.3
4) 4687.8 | 17.52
